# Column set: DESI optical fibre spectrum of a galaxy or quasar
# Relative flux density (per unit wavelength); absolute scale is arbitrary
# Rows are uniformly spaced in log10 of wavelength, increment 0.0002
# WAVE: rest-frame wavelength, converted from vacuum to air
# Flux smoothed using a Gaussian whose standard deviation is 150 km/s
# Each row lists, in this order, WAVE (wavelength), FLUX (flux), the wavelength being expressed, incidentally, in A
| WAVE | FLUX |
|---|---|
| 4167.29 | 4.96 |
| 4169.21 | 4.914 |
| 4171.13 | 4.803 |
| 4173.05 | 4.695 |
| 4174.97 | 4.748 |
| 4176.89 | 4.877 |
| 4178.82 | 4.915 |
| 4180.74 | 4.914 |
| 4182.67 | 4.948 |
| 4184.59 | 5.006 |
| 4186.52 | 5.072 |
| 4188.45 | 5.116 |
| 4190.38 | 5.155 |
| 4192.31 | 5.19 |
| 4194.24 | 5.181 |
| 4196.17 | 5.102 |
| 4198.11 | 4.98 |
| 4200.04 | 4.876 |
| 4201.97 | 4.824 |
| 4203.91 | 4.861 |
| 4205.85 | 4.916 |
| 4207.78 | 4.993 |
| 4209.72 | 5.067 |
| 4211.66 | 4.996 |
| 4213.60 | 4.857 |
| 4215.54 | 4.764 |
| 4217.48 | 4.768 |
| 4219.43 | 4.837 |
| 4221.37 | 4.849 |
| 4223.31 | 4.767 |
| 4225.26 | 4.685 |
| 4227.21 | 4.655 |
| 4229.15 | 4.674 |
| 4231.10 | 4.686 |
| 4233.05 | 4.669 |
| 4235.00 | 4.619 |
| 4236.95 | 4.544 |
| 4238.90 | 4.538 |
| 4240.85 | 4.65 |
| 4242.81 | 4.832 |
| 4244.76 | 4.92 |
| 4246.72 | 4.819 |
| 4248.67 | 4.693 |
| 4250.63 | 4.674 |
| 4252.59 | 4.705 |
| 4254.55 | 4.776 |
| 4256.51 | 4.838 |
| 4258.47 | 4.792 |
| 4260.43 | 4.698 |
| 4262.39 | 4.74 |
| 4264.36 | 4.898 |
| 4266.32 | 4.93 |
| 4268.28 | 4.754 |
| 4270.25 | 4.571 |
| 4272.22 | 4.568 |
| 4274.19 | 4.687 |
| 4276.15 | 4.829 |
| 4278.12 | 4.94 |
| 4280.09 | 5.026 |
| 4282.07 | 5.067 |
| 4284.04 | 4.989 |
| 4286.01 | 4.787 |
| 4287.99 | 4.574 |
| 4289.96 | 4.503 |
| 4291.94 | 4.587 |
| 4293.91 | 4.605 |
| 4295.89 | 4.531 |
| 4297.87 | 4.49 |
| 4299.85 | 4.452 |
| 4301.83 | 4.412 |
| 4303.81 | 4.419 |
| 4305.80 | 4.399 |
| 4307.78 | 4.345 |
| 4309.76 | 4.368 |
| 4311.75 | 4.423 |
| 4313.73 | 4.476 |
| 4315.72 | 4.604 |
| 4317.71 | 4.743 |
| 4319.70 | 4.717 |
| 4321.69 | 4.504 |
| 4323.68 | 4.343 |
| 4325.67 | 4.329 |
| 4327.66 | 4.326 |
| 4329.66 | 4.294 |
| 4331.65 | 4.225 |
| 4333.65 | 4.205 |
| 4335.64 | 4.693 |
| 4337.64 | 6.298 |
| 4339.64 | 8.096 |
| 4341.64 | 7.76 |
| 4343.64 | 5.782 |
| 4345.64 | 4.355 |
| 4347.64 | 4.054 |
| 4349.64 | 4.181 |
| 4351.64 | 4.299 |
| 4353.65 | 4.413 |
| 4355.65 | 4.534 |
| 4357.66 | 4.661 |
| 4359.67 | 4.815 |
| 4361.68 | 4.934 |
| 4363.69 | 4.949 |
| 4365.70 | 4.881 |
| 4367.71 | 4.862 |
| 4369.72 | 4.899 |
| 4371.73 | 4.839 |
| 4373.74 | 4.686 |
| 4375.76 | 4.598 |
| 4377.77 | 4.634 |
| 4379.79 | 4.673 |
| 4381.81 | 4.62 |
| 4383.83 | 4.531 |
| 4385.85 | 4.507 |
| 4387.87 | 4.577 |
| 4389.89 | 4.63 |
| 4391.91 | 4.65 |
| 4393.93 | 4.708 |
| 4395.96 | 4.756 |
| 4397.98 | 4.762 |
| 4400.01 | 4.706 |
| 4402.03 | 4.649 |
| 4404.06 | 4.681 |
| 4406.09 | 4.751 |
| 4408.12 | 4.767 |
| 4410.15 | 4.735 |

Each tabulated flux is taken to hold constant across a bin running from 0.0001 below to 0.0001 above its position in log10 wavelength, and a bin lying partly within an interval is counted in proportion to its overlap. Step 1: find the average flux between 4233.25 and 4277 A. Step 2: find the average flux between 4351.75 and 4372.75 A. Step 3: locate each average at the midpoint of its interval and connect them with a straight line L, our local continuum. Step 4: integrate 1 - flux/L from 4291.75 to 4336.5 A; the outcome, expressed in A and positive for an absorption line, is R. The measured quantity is 2.8 A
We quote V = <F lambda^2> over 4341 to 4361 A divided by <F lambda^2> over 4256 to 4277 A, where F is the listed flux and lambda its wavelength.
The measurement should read 1.06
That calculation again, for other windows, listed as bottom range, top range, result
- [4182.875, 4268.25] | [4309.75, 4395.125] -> 1.05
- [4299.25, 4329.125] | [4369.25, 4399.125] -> 1.08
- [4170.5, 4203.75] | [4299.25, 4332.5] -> 0.95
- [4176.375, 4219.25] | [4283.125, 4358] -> 1.01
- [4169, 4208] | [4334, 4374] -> 1.11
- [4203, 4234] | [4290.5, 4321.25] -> 0.97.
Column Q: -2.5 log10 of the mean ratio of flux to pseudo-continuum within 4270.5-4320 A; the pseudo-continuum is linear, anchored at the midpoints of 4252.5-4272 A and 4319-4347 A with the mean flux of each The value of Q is 0.07 mag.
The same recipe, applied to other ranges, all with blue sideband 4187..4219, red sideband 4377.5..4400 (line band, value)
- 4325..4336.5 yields 0.10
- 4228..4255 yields 0.05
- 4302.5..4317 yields 0.08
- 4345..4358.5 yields 0.08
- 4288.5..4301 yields 0.07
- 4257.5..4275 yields 0.03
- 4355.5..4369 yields -0.03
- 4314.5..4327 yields 0.05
